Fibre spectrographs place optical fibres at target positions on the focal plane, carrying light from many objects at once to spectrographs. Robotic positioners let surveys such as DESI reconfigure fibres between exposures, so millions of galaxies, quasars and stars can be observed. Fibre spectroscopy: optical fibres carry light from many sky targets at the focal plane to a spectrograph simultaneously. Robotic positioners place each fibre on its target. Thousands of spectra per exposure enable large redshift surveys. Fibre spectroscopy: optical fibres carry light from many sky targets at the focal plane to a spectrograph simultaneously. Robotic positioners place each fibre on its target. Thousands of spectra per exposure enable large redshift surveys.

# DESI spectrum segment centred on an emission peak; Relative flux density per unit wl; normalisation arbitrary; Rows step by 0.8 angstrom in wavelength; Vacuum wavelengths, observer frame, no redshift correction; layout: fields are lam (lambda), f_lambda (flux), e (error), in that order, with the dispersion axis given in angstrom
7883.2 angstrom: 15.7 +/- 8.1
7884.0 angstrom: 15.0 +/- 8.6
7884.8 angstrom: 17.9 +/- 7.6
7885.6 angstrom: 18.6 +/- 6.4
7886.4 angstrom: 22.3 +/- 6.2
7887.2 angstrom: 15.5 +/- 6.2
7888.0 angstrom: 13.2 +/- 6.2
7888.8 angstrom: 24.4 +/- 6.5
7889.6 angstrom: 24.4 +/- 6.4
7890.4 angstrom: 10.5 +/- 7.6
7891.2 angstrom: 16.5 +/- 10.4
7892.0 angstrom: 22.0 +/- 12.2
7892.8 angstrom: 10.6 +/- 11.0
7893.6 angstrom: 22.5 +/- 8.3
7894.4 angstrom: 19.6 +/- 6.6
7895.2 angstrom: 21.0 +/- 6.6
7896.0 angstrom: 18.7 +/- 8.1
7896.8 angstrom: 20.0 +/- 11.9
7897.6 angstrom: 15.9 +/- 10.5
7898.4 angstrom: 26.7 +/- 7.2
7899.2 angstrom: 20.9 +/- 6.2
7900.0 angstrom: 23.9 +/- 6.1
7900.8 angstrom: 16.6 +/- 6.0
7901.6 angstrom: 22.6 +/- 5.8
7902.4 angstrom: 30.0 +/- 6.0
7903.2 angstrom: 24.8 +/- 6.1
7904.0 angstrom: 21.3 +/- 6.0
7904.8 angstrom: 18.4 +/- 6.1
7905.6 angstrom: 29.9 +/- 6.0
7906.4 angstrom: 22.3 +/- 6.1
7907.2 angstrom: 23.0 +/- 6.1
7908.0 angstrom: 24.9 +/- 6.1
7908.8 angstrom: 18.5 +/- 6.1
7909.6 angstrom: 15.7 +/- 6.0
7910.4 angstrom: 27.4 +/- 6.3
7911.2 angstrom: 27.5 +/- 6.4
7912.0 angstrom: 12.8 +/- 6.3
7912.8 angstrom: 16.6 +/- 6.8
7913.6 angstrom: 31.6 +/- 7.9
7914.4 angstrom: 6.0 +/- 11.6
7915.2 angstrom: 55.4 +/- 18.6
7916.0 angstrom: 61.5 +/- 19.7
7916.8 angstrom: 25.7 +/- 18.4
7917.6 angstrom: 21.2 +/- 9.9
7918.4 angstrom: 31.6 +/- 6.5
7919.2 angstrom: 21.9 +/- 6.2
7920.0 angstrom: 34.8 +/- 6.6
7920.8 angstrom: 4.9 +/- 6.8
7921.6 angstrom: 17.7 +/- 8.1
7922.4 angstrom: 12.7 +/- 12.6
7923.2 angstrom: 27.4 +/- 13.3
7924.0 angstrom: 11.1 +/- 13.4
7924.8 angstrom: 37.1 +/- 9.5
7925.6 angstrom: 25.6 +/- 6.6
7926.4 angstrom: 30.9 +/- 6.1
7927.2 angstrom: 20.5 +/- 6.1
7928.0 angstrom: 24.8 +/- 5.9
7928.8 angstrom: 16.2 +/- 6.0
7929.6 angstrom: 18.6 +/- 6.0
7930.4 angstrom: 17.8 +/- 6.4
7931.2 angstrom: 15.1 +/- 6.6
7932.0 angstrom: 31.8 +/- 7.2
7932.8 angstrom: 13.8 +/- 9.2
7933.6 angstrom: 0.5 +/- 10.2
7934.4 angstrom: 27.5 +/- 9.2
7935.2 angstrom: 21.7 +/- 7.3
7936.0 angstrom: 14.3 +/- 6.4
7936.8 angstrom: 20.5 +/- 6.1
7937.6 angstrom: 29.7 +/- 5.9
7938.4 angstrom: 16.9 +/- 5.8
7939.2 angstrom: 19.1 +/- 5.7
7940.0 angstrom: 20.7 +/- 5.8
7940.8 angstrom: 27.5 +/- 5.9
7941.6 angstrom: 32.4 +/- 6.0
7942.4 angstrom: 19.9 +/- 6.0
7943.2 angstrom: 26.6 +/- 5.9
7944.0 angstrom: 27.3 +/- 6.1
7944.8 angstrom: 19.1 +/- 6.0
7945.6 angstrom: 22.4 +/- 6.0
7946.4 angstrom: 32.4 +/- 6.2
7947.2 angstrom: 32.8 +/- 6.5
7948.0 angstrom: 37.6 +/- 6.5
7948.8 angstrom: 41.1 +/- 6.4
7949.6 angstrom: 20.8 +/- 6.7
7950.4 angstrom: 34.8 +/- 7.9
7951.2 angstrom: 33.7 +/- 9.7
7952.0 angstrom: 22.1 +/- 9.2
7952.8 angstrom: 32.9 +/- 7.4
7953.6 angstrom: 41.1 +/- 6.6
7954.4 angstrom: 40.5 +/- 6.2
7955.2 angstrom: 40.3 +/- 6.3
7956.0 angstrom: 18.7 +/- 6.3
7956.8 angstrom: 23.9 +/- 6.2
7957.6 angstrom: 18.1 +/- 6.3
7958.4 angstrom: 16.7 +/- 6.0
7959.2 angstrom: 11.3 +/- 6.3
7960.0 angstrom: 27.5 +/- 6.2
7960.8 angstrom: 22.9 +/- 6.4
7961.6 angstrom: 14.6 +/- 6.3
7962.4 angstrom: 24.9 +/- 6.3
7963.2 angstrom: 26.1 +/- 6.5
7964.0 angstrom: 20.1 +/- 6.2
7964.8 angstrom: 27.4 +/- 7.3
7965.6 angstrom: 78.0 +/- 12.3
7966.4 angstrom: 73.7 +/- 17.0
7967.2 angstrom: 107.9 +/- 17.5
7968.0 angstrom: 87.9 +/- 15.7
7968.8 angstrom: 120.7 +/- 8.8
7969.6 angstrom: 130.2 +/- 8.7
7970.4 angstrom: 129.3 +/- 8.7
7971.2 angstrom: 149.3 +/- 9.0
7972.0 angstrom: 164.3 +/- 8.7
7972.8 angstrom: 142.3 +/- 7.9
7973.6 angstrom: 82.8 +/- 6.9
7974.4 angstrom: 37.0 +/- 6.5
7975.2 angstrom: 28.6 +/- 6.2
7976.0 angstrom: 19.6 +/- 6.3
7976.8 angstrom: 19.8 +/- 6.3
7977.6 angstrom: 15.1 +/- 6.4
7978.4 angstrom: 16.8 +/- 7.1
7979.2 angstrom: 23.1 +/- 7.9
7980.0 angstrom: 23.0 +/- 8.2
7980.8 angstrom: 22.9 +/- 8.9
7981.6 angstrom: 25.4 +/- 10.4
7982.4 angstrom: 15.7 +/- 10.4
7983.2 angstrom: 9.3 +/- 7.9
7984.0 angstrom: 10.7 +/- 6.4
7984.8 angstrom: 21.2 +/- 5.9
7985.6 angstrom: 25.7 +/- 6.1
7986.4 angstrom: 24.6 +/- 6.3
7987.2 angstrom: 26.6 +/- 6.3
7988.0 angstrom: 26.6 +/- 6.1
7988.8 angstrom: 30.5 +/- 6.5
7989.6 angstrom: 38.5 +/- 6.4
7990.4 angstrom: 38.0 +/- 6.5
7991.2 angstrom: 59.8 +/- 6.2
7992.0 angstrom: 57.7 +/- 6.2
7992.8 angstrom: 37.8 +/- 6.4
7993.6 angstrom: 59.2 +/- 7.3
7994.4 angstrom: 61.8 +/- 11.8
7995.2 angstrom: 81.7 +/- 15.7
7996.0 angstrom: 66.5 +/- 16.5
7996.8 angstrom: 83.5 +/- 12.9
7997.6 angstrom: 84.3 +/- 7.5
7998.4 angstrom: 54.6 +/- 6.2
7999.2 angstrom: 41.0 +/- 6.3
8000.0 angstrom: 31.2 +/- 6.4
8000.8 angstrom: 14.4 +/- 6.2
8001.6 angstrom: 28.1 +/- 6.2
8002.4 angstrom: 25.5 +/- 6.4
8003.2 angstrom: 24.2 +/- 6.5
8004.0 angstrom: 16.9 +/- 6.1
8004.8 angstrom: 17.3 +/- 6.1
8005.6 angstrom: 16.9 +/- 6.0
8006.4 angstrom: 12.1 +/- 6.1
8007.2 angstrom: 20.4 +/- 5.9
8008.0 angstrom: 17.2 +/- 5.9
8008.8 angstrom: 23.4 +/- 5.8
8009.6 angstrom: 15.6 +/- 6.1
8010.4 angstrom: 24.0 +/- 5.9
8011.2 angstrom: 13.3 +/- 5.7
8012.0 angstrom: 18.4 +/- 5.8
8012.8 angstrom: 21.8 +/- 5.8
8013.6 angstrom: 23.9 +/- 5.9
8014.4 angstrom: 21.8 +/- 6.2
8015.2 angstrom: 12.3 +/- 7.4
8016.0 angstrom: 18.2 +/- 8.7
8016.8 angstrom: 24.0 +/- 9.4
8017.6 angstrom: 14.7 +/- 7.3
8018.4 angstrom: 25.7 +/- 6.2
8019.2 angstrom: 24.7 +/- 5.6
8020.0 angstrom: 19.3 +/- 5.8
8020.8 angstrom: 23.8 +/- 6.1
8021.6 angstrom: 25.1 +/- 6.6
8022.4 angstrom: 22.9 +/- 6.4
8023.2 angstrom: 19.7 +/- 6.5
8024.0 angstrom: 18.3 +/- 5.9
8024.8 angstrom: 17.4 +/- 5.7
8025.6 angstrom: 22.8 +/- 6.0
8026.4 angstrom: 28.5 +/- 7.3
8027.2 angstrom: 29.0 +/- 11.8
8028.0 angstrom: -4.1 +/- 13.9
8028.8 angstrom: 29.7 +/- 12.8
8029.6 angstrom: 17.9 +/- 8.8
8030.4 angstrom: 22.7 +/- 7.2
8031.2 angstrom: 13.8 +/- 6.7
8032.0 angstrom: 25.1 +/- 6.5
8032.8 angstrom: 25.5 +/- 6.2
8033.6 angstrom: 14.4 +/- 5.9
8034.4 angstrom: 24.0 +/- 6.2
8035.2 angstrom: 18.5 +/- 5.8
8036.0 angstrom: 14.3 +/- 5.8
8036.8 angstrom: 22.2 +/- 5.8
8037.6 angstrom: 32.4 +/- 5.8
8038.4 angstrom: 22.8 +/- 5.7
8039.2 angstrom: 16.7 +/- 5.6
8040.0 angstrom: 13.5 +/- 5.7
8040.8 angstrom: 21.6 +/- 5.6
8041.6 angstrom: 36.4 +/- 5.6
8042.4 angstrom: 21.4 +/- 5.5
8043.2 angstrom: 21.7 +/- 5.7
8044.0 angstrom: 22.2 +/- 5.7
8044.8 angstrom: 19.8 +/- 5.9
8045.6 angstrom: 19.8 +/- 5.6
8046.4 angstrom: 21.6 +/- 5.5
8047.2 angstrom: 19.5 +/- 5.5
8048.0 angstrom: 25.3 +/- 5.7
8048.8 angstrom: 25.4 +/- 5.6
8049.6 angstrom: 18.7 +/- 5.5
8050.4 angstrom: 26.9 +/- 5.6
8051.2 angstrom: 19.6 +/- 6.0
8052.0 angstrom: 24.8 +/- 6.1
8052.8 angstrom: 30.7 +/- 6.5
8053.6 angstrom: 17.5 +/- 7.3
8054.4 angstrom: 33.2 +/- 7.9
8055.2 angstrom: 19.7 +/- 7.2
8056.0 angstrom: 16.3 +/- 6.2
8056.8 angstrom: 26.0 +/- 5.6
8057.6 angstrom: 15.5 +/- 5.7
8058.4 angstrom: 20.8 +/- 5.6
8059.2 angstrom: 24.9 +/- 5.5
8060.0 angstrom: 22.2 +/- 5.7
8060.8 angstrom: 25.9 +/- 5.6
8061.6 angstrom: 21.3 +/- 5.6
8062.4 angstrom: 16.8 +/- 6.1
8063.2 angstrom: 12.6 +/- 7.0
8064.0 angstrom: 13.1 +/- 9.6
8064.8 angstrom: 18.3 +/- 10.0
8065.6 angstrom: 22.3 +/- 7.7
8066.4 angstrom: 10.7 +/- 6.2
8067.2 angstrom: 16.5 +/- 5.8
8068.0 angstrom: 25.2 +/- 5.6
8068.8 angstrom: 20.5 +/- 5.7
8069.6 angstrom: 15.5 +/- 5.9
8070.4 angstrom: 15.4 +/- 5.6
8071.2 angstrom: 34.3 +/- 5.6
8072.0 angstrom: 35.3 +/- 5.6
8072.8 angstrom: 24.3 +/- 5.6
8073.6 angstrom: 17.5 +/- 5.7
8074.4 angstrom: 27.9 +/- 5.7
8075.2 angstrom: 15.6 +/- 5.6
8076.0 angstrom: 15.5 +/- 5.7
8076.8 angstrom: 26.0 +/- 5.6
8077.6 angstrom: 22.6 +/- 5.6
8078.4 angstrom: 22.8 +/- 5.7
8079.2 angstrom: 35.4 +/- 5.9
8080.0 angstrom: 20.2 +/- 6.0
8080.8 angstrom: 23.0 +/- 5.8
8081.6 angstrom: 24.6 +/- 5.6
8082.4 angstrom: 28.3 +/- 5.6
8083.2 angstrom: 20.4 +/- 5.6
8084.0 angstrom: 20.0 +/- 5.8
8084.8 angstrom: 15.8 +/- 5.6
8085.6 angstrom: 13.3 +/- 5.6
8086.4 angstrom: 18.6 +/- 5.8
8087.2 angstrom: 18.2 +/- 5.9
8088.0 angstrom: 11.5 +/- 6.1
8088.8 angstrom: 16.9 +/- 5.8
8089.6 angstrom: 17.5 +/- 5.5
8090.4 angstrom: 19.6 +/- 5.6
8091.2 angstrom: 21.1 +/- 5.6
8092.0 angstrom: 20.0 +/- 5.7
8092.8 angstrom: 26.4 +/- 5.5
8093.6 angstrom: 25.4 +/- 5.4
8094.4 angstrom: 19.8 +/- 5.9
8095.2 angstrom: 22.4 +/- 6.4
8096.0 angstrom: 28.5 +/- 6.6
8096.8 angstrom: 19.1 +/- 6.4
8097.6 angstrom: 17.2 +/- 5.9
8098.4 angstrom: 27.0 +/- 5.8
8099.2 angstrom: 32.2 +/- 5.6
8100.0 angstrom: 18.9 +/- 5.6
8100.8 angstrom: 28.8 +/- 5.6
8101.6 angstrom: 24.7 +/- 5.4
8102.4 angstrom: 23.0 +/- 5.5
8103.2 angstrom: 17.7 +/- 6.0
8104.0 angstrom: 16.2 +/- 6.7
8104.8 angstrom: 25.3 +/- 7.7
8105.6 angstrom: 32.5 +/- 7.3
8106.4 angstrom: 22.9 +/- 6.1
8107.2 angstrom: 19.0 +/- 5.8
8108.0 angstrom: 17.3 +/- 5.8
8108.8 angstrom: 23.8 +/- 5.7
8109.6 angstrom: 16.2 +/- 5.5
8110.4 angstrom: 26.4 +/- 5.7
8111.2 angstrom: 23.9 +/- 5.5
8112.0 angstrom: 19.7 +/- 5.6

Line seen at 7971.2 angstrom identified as Halpha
